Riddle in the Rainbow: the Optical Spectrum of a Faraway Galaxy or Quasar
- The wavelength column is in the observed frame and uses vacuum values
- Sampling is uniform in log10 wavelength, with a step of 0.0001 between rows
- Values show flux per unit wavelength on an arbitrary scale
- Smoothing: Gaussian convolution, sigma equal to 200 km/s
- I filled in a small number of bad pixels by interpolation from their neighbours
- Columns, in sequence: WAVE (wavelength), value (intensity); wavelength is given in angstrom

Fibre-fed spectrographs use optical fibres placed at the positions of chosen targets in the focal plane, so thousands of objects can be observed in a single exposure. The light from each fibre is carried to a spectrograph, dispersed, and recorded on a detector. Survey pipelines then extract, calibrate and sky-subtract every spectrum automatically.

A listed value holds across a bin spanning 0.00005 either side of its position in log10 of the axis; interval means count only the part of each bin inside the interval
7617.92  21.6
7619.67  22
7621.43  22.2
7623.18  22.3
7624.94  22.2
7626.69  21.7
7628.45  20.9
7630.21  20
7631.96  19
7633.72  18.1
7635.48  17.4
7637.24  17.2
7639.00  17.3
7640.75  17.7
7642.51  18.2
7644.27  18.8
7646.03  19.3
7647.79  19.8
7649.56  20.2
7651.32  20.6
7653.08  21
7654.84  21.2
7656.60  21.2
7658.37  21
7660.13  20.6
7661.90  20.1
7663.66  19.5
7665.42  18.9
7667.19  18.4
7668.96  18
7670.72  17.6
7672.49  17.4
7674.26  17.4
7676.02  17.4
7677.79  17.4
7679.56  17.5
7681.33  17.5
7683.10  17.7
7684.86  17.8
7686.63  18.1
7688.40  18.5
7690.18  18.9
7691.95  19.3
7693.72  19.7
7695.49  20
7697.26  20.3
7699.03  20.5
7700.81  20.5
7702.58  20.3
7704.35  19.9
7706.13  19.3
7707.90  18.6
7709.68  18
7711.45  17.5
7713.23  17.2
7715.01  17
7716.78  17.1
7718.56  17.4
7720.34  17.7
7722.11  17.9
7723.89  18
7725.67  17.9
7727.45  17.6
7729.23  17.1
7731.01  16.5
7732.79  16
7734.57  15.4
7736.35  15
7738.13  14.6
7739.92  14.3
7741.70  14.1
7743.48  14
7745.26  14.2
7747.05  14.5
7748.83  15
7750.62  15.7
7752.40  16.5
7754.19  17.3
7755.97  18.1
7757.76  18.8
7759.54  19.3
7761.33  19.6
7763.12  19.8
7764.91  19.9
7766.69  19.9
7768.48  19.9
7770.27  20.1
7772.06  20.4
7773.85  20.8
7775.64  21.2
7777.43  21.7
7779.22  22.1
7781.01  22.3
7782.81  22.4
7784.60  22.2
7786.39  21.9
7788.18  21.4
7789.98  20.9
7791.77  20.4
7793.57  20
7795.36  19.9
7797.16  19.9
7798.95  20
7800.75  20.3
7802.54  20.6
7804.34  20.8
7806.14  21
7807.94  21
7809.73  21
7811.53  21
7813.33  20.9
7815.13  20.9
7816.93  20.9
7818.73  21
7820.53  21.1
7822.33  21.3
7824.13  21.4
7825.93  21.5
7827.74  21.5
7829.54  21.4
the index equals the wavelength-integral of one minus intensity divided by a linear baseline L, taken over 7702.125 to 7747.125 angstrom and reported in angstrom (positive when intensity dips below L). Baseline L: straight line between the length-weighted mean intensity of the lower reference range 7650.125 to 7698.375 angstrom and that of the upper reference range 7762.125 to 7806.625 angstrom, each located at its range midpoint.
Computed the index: 6.79 angstrom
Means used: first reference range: 19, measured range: 16.8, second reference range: 20.8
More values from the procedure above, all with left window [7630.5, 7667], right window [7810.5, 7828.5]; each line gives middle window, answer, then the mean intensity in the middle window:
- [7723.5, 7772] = 7.95 angstrom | 17.1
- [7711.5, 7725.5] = 1.80 angstrom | 17.5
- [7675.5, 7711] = 1.72 angstrom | 18.9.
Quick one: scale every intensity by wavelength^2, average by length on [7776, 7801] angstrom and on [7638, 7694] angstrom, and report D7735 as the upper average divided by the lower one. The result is 1.2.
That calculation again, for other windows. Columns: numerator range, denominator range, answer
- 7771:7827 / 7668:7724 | 1.18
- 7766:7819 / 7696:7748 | 1.24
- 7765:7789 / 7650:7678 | 1.13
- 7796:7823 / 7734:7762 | 1.32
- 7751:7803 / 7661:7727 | 1.12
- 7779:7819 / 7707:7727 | 1.21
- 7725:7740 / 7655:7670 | 0.83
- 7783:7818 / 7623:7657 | 1.11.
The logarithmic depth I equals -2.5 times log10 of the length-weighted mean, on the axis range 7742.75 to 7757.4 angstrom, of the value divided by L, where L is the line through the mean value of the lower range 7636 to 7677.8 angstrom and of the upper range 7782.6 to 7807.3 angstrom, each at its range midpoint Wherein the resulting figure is 0.269 mag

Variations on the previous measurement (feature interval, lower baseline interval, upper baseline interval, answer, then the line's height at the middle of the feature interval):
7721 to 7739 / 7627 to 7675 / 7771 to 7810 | 0.212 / 20.2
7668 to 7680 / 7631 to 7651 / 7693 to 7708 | 0.106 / 19.3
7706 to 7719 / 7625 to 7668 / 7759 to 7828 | 0.140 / 20.1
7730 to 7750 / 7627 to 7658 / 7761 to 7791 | 0.350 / 20.6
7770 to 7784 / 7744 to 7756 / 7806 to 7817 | -0.190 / 18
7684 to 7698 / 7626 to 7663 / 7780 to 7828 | 0.052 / 20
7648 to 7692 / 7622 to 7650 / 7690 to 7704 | 0.045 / 19.7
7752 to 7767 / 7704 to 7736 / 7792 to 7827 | 0.005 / 18.9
